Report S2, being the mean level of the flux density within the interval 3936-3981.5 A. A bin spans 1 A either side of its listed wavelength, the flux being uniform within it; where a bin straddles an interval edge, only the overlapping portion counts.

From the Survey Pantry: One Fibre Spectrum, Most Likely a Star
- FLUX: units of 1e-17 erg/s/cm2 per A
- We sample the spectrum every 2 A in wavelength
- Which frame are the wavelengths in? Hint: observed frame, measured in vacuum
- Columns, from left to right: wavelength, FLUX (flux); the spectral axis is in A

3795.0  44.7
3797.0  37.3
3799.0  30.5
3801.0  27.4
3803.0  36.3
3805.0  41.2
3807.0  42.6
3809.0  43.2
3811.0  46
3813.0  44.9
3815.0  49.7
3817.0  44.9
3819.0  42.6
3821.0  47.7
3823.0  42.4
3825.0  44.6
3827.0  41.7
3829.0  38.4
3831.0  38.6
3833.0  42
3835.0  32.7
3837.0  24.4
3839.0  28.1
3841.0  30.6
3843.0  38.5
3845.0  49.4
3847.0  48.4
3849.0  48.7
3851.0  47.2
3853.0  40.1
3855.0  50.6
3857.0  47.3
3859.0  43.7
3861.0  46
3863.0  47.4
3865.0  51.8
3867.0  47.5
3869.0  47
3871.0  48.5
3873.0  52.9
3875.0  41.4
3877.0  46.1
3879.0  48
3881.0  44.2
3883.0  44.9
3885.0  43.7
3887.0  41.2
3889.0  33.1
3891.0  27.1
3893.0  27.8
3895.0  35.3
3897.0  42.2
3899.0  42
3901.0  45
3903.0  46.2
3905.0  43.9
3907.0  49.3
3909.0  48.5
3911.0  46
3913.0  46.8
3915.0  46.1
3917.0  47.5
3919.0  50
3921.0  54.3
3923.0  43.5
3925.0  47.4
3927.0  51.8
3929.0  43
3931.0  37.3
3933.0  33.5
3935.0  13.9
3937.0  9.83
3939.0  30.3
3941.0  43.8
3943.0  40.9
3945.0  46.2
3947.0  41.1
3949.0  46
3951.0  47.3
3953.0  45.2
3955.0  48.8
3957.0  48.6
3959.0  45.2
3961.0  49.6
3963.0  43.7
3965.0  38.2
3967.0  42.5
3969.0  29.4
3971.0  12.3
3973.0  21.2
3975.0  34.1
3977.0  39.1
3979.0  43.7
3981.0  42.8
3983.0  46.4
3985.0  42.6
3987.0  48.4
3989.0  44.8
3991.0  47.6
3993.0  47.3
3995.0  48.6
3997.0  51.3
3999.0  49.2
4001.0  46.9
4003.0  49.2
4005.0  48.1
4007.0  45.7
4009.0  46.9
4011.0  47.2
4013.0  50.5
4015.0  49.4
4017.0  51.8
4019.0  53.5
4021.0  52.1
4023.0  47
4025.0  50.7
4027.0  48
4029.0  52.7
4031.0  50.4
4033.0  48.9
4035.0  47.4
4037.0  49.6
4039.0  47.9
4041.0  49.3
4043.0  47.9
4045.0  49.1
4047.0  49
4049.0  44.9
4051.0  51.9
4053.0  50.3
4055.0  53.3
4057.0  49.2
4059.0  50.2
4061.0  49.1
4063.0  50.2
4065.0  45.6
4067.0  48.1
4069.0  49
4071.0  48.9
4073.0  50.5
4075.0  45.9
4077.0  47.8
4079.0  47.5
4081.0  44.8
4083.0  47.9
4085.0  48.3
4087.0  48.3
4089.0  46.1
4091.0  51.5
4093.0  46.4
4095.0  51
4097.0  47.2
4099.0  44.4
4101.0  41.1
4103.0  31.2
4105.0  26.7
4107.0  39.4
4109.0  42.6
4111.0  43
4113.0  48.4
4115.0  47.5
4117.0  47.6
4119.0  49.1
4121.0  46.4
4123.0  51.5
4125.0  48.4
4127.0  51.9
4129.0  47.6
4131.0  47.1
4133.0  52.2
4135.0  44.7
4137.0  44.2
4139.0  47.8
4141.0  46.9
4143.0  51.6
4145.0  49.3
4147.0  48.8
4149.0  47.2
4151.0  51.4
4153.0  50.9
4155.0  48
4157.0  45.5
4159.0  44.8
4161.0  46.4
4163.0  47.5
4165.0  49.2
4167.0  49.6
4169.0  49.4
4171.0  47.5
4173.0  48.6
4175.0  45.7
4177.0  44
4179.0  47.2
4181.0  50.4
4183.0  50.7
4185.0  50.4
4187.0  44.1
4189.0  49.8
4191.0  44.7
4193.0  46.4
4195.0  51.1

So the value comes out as 38.6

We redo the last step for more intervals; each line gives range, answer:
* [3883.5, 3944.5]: 40.5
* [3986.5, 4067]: 49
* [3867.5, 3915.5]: 43.2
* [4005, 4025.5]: 49.4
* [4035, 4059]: 49.3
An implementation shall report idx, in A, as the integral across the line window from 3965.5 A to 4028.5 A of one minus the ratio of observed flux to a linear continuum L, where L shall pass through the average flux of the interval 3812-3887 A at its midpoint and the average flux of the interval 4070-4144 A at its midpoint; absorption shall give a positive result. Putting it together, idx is 1.0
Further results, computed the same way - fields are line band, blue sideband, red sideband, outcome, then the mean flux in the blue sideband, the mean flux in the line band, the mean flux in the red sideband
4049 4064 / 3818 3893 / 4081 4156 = -1.52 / 42.5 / 50.2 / 46.6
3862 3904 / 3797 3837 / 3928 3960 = -3.63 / 40.4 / 43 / 38.8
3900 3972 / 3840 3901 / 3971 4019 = 3.92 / 43.4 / 41.7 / 44.8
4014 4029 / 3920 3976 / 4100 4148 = -3.17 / 38.9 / 50.5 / 45.6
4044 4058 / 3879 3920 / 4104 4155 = -1.30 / 42.7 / 49.7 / 46.9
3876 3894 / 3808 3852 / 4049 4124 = 1.30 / 41.6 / 39.6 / 46.7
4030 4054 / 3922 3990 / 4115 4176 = -3.00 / 39.5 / 48.9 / 48.2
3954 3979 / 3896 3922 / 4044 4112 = 4.66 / 46.8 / 38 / 46.5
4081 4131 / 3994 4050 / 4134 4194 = 2.80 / 49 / 45.6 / 47.8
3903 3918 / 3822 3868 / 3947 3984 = -2.08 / 42.2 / 46.8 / 40.3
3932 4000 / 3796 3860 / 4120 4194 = 6.01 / 41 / 40.1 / 48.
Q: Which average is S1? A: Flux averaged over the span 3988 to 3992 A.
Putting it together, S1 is 46.2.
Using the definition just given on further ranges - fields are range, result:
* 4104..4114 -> 40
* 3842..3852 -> 46.4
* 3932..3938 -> 19.1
